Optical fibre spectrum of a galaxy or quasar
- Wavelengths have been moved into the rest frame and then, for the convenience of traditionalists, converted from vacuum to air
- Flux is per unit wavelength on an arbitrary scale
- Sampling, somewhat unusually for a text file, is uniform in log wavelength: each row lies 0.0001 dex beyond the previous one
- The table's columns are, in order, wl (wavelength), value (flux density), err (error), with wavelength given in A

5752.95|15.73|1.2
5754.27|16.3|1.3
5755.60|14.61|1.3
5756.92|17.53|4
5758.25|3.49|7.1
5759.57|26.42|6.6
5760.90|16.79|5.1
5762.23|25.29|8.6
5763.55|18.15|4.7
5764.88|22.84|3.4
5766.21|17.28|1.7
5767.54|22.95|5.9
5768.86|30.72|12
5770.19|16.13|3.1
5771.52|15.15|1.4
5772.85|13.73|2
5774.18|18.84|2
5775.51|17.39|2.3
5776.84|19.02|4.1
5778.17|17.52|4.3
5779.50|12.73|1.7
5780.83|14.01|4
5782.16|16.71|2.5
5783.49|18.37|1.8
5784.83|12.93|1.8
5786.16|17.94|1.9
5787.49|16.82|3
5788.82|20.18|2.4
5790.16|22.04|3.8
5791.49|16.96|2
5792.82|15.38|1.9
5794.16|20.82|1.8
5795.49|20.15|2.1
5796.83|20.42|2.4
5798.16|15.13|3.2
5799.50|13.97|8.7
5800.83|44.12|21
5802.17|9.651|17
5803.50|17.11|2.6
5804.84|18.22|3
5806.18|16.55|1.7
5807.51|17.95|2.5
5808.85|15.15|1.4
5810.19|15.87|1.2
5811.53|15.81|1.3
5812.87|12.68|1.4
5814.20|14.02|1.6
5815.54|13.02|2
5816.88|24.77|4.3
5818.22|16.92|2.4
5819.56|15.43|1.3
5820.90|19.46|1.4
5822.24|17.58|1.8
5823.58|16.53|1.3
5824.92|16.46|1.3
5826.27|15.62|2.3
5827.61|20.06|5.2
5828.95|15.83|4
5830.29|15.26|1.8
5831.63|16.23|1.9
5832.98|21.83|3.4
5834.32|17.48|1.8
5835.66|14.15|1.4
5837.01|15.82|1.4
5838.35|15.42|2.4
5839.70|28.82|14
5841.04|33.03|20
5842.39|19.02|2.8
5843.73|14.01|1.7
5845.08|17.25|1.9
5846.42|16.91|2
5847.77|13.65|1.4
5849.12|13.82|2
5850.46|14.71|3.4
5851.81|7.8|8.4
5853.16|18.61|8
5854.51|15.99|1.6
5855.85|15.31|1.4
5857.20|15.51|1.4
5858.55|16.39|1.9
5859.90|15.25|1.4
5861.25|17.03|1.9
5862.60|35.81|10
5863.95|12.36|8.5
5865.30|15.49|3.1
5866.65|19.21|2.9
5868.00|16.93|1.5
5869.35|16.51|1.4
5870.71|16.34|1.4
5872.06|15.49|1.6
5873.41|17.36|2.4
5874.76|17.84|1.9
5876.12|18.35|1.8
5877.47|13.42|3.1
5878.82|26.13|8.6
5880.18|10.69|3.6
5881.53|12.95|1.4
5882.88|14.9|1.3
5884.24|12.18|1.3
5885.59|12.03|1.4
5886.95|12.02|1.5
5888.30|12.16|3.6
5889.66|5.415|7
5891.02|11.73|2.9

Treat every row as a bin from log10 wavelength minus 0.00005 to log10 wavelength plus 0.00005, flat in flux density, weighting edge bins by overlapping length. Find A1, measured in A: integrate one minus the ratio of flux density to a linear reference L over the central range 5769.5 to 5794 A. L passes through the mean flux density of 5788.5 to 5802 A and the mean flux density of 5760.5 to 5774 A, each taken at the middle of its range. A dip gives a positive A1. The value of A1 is 4.1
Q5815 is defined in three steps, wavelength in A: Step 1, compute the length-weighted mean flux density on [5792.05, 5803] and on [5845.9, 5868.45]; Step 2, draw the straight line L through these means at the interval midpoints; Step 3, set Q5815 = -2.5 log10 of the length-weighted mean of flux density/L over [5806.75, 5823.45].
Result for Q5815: 0.14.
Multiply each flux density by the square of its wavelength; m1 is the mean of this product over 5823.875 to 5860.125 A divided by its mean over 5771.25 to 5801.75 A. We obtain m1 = 1.0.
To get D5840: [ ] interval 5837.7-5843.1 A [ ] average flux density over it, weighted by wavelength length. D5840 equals 24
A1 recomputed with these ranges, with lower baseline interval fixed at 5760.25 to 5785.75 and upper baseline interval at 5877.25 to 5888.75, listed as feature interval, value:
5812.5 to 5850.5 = -3.6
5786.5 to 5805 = -2.1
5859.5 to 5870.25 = -2.8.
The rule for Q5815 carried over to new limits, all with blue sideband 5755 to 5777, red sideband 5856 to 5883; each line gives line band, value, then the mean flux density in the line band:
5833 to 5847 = -0.102 mag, 19.3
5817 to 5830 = 0.029 mag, 17.4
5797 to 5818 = 0.024 mag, 17.7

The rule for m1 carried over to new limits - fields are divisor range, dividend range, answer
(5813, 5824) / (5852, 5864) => 1.07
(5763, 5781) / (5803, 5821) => 0.91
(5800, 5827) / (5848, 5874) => 0.96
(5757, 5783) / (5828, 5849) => 1.03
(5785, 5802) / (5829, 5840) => 0.90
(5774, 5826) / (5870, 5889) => 0.89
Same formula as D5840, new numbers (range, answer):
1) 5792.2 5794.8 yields 18.1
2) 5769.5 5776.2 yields 16.3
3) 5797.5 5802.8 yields 20.8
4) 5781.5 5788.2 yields 16.6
